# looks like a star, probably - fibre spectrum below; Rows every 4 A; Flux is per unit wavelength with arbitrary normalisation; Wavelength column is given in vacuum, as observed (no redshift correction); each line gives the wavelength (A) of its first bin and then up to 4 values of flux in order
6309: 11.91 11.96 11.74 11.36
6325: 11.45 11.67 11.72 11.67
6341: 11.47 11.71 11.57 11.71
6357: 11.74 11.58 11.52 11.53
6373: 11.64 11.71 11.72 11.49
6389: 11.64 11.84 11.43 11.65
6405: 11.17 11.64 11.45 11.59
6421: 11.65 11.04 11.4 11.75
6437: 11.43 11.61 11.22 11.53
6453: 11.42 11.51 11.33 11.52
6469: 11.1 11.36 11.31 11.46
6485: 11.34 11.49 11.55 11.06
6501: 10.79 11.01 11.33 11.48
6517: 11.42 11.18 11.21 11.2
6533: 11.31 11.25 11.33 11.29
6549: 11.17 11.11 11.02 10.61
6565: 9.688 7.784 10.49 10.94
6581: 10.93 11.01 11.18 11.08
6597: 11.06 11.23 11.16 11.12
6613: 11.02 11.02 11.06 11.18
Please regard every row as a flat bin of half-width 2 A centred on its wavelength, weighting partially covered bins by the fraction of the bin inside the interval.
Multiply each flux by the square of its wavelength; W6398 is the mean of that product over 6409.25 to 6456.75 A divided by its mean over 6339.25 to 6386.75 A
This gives 1.01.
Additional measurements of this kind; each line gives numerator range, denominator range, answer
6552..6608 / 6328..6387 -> 0.98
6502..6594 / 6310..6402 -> 1.00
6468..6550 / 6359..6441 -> 1.01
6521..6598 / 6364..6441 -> 0.98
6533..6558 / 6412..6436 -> 1.01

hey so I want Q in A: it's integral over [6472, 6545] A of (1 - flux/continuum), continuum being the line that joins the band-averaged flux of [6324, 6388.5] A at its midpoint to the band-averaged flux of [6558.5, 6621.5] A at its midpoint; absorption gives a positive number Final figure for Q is -1.70 A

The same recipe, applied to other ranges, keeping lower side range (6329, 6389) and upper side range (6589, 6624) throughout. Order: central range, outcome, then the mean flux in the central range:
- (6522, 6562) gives 0.3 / 11.2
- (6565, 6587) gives 1.9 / 10.2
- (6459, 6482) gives 0.1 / 11.3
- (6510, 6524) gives -0.1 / 11.3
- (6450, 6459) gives 0.0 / 11.5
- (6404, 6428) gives 0.2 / 11.4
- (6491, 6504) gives 0.2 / 11.1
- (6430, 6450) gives -0.1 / 11.5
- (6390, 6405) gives 0.0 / 11.6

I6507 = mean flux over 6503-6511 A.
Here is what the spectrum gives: 11.2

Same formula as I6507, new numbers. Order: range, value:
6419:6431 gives 11.4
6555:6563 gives 10.8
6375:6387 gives 11.6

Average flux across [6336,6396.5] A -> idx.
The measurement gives 11.6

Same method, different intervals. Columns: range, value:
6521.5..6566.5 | 11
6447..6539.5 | 11.3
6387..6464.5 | 11.5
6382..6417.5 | 11.5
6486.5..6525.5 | 11.3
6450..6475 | 11.4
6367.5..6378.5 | 11.6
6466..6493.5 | 11.4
